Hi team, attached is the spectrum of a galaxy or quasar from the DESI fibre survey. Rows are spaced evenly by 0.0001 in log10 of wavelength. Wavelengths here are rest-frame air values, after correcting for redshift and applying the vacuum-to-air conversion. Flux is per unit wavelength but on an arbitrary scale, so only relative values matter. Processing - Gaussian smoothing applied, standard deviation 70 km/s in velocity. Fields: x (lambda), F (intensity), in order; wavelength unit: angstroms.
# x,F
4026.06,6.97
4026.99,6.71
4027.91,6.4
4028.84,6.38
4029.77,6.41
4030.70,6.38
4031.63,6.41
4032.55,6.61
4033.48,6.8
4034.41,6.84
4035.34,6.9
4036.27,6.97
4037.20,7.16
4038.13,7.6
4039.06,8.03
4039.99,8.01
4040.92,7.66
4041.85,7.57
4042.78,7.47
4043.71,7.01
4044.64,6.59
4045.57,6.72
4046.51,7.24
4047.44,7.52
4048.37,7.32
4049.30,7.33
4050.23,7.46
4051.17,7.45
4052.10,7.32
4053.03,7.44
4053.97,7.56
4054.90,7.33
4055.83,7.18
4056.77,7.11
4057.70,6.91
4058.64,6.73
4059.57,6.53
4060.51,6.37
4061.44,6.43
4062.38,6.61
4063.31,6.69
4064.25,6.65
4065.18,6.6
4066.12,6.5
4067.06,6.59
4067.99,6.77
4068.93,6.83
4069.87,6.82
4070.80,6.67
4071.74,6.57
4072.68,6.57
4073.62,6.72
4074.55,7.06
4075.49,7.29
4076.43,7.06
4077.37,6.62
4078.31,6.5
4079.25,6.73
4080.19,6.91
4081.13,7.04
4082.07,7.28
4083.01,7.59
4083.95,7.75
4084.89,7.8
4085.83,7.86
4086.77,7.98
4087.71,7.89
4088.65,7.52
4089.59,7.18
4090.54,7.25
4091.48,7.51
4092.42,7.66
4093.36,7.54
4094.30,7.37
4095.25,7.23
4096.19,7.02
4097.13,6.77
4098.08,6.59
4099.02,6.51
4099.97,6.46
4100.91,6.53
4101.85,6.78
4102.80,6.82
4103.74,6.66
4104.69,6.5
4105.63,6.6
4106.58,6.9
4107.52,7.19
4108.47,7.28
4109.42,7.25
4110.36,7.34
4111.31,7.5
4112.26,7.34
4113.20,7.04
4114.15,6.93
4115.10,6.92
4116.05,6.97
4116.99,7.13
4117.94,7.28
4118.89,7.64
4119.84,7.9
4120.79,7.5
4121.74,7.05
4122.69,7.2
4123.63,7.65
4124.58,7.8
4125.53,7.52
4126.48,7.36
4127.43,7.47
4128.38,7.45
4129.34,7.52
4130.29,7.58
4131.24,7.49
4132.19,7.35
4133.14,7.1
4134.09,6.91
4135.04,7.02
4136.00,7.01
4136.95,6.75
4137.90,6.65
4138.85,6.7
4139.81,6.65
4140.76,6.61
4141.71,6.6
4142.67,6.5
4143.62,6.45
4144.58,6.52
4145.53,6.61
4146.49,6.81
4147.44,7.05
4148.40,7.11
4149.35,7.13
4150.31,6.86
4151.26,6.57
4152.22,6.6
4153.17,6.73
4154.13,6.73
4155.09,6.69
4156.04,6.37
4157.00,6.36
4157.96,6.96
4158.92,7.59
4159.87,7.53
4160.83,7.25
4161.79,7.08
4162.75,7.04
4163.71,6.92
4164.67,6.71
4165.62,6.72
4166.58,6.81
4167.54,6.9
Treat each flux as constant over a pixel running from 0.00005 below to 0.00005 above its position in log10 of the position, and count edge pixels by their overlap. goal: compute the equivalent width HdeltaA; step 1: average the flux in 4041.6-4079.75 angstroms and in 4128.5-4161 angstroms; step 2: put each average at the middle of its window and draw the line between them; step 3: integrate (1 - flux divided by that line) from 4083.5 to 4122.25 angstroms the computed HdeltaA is -1.6 angstroms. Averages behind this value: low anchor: 6.93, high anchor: 6.89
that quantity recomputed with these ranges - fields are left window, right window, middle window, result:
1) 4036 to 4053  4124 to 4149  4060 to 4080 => 1.6 angstroms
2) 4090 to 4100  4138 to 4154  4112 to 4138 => -1.5 angstroms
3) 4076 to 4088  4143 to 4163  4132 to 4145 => 0.3 angstroms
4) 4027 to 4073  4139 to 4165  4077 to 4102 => -1.0 angstroms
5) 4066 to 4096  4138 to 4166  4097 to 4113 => 0.3 angstroms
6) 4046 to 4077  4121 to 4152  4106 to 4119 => -0.3 angstroms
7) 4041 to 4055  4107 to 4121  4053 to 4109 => 2.3 angstroms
